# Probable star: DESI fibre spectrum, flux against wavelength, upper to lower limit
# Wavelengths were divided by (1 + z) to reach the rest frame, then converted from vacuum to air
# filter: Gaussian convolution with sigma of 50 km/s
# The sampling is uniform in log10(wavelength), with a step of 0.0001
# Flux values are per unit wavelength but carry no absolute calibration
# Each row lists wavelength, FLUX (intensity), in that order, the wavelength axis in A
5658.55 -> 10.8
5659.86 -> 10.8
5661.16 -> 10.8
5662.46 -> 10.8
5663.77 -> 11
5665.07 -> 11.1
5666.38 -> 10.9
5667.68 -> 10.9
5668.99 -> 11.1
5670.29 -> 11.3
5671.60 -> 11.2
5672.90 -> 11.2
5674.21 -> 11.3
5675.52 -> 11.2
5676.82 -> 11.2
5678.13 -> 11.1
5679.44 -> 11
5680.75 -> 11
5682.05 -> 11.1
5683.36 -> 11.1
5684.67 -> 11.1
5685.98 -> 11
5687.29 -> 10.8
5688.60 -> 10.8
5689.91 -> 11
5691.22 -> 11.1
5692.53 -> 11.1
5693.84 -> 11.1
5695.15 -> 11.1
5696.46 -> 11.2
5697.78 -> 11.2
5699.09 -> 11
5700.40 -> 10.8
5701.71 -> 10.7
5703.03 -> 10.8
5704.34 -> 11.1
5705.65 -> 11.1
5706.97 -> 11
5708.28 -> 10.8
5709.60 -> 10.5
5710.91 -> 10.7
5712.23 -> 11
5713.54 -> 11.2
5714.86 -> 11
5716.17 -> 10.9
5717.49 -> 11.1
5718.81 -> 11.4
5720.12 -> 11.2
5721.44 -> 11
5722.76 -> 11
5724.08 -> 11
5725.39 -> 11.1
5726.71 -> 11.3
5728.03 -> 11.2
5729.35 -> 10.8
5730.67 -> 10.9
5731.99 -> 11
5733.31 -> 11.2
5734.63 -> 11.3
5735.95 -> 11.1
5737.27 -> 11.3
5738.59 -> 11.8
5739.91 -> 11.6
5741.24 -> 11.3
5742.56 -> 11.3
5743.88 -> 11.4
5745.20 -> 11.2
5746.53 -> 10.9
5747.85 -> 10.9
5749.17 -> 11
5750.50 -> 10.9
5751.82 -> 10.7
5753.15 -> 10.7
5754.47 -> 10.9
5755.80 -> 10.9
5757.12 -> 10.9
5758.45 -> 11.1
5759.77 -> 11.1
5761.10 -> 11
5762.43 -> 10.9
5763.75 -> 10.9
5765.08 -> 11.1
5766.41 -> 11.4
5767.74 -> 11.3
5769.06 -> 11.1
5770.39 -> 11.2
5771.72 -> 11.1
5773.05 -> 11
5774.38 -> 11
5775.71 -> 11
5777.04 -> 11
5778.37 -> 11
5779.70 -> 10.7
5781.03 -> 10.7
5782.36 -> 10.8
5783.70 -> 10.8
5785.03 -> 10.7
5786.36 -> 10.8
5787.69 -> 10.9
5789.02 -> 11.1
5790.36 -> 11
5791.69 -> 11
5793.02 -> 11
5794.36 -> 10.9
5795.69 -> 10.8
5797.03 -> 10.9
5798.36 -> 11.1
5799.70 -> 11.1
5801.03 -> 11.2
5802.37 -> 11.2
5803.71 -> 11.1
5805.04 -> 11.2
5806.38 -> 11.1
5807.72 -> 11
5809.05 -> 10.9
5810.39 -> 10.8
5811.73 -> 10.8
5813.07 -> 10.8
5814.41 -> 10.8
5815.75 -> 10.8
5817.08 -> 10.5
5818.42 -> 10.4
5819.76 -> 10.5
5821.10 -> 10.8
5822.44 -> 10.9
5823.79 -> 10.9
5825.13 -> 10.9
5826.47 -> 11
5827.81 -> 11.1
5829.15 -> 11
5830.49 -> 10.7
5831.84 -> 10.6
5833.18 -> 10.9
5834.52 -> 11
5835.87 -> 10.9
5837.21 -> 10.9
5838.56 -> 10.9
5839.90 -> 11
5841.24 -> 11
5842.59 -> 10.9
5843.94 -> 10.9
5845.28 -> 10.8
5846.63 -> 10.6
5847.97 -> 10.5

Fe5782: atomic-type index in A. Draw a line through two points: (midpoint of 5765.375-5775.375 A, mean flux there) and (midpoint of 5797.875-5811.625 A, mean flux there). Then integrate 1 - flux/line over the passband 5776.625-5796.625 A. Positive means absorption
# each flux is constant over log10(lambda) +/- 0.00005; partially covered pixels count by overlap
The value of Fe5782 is 0.4 A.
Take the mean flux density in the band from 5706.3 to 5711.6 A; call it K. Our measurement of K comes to 10.7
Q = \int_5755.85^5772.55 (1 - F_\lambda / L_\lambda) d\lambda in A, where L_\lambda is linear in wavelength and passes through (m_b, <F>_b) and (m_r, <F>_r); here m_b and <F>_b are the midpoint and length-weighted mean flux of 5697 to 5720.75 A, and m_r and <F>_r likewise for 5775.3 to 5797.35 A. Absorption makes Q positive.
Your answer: -0.3 A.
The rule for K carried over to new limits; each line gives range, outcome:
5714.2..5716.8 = 11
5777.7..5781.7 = 10.8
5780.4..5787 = 10.8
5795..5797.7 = 10.9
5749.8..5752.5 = 10.8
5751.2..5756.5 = 10.8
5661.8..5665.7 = 11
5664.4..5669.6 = 11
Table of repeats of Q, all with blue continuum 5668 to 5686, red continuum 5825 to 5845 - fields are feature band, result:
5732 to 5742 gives -0.27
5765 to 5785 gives 0.00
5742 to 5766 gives 0.08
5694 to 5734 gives 0.26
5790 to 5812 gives -0.10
